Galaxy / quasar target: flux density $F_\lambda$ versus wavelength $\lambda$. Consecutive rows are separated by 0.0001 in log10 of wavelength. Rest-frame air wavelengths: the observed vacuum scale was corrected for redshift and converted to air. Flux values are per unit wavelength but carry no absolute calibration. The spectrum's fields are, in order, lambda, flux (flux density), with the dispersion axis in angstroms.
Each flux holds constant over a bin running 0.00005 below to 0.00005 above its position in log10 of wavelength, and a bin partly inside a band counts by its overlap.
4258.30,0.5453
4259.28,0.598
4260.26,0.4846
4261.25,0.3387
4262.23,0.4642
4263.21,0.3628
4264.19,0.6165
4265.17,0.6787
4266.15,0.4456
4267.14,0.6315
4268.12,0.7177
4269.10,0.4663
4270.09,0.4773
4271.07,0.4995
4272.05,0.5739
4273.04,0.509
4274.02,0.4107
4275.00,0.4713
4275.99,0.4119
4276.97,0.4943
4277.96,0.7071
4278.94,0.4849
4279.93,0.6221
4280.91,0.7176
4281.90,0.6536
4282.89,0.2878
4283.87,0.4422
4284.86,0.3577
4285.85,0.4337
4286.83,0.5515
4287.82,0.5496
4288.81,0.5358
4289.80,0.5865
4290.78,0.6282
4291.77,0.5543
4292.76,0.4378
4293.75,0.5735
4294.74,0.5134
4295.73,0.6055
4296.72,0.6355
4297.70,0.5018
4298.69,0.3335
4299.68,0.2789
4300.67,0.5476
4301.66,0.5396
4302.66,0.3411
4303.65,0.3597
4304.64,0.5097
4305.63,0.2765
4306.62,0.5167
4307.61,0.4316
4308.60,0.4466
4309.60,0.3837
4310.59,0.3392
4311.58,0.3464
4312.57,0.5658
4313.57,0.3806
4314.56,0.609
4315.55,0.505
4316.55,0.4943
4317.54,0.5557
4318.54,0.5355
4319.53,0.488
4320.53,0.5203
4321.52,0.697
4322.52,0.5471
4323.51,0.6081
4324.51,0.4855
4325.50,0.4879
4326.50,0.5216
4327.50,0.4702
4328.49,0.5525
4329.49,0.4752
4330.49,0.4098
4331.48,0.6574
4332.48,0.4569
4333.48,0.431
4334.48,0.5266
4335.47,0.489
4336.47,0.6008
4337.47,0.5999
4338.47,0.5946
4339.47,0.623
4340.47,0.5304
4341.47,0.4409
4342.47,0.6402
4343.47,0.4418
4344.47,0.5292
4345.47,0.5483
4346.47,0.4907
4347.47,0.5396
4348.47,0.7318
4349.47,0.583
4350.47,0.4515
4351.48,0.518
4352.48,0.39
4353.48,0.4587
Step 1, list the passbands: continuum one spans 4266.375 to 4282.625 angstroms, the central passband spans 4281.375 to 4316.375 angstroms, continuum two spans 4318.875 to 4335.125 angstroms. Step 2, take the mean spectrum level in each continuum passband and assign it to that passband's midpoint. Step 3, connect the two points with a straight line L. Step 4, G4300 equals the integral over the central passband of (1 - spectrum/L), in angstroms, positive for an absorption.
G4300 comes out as 4.04 angstroms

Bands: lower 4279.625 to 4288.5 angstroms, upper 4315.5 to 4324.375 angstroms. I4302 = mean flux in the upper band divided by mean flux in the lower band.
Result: 1.08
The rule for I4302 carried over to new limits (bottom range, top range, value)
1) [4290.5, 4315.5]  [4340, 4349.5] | 1.17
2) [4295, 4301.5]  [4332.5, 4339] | 1.09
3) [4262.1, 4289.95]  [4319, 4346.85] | 1.02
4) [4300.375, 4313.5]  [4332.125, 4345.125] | 1.24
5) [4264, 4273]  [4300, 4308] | 0.78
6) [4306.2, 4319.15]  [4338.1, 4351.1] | 1.17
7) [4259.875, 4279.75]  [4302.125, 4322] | 0.90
